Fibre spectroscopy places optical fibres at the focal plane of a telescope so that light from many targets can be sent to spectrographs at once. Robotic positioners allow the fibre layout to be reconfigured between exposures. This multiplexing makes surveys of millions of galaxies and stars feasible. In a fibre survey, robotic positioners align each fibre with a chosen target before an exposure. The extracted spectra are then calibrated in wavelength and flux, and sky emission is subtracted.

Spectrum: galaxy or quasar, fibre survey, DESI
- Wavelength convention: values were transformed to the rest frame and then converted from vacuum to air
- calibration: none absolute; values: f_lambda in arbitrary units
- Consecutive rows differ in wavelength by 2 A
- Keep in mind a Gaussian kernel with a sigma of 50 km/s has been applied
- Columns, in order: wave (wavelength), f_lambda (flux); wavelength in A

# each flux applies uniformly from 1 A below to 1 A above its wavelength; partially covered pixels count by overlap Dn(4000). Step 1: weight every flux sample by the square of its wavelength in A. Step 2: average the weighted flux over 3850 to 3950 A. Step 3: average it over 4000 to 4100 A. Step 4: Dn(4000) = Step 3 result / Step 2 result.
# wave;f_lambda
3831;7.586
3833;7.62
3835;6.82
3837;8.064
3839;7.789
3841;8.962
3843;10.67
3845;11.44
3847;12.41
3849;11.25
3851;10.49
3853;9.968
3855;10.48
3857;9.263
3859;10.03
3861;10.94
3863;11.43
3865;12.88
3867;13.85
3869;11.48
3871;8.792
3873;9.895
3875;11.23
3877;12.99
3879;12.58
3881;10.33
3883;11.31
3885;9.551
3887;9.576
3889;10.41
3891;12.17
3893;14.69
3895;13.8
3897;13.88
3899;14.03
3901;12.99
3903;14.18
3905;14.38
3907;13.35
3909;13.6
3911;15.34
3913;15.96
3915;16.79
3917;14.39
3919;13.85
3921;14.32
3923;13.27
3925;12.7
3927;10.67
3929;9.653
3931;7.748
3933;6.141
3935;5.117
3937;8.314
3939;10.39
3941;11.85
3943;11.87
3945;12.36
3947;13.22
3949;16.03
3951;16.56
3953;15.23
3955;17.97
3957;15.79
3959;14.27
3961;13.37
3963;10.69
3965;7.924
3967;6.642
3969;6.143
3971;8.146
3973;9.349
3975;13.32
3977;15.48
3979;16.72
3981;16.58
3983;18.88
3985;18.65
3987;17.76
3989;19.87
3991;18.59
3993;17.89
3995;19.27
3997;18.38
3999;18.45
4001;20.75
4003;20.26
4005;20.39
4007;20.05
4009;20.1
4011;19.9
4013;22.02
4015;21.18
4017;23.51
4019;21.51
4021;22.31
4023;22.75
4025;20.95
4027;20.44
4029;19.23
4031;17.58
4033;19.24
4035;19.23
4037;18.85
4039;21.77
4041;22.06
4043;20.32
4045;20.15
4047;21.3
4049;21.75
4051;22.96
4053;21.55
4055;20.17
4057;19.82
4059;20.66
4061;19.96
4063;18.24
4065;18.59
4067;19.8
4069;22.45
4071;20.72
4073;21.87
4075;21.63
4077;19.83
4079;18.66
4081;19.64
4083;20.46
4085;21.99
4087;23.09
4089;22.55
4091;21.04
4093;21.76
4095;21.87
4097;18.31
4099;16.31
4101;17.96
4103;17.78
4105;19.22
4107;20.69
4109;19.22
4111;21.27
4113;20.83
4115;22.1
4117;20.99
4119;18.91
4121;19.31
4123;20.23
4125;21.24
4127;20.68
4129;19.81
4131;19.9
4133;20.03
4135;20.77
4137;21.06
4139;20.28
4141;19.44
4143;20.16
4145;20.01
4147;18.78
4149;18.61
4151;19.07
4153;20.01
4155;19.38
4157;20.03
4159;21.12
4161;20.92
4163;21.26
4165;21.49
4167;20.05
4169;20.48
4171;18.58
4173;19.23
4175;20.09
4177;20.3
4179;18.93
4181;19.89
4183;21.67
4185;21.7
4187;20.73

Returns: 1.9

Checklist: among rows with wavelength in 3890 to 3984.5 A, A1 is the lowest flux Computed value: 5.117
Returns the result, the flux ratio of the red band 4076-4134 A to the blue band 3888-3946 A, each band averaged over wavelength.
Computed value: 1.64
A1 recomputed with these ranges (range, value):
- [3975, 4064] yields 13.32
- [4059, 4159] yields 16.31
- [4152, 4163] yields 19.38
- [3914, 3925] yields 12.7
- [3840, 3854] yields 8.962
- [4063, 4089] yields 18.24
